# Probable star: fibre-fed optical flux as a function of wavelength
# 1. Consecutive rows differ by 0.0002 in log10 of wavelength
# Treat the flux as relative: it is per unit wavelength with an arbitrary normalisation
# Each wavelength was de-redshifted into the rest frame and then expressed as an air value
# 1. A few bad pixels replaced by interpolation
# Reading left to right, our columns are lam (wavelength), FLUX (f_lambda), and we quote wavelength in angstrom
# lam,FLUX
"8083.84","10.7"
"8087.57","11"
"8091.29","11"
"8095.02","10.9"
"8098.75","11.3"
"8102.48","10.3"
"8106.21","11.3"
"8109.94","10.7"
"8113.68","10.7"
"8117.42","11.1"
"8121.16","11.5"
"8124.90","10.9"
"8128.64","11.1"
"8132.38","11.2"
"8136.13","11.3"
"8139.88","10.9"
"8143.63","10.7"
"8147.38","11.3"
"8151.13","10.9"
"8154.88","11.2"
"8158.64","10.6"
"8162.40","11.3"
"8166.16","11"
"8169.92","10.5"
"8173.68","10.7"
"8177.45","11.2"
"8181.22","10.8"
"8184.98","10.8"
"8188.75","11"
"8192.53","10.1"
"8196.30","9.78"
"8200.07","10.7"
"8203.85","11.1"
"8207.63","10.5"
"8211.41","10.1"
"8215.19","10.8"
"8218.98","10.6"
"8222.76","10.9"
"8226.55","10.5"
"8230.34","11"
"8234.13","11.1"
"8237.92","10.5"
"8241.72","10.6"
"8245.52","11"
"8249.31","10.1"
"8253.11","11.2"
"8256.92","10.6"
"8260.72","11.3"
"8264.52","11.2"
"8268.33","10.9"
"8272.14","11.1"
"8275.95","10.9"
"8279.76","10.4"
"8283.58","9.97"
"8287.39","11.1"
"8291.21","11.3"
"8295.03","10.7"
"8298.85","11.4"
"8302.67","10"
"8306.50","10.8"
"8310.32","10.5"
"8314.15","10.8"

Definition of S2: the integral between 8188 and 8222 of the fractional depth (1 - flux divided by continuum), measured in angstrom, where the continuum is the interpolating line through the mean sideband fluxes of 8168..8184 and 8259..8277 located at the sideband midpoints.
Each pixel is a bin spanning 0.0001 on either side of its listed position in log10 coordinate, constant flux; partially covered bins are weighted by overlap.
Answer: 1.2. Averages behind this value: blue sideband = 10.8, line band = 10.5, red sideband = 11.1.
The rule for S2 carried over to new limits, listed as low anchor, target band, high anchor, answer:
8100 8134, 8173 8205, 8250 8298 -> 0.8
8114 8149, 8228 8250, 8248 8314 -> 0.3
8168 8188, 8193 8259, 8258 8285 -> 1.1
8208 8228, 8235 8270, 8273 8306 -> -0.6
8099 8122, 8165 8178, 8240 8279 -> 0.1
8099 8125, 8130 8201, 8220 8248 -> 0.2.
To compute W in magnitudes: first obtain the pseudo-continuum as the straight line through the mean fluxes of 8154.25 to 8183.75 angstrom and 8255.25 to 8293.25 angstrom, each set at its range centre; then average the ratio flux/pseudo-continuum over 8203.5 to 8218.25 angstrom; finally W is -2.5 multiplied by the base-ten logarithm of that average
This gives 0.032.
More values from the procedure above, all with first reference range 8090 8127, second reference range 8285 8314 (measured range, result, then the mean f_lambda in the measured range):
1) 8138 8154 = 0.00 mag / 11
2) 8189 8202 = 0.06 mag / 10.3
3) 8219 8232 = 0.01 mag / 10.8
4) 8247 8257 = 0.02 mag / 10.7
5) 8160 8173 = 0.00 mag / 10.9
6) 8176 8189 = 0.00 mag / 10.9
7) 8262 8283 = 0.00 mag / 10.9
